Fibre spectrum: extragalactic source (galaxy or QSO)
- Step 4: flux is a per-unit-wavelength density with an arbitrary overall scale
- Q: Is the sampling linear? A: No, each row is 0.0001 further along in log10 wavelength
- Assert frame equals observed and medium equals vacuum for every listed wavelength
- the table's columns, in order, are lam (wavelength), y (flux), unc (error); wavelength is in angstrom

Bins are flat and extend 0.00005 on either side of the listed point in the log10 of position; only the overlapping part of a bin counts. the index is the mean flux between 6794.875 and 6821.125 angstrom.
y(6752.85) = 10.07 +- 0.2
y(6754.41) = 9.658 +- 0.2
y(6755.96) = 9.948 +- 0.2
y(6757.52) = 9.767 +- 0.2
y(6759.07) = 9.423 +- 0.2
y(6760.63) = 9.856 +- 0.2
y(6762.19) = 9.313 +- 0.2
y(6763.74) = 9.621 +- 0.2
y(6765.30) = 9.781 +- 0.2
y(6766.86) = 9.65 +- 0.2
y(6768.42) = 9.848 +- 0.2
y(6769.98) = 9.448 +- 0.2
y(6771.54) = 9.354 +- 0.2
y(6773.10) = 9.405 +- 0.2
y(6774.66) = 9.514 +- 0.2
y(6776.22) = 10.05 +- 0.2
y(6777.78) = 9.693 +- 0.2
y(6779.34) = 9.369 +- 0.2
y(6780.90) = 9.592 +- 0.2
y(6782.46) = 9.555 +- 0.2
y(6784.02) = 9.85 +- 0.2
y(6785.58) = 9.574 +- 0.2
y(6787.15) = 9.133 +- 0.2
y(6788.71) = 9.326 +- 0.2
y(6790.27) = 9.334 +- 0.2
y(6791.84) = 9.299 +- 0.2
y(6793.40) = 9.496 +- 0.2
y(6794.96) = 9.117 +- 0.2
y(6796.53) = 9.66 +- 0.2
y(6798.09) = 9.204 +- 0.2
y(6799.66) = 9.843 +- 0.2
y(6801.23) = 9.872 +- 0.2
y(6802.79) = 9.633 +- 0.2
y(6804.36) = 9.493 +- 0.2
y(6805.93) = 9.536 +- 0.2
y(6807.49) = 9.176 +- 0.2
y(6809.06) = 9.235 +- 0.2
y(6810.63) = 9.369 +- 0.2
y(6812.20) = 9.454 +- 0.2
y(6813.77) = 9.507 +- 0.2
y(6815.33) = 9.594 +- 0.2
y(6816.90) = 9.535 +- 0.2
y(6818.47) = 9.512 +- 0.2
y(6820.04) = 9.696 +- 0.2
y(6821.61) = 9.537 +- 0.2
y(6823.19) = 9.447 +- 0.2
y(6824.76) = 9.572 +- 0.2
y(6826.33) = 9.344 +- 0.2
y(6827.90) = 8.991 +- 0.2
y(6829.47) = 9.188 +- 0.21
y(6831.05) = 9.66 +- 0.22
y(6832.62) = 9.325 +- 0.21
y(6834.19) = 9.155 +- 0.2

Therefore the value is 9.51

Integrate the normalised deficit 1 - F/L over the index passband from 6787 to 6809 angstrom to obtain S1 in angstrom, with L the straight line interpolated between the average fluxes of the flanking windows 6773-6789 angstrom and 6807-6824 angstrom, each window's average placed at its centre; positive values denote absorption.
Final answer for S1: 0.2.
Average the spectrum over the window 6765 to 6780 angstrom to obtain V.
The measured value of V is 9.6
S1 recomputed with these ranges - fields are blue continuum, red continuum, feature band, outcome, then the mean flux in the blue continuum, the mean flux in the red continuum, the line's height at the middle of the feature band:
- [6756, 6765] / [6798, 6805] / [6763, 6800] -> 0.44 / 9.63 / 9.64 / 9.64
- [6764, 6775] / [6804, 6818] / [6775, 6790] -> -0.05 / 9.57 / 9.44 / 9.53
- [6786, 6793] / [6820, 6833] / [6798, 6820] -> -0.38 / 9.3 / 9.4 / 9.35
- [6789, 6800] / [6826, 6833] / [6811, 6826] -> -0.32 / 9.4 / 9.3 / 9.33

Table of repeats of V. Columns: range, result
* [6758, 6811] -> 9.52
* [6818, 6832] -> 9.43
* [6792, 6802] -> 9.52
